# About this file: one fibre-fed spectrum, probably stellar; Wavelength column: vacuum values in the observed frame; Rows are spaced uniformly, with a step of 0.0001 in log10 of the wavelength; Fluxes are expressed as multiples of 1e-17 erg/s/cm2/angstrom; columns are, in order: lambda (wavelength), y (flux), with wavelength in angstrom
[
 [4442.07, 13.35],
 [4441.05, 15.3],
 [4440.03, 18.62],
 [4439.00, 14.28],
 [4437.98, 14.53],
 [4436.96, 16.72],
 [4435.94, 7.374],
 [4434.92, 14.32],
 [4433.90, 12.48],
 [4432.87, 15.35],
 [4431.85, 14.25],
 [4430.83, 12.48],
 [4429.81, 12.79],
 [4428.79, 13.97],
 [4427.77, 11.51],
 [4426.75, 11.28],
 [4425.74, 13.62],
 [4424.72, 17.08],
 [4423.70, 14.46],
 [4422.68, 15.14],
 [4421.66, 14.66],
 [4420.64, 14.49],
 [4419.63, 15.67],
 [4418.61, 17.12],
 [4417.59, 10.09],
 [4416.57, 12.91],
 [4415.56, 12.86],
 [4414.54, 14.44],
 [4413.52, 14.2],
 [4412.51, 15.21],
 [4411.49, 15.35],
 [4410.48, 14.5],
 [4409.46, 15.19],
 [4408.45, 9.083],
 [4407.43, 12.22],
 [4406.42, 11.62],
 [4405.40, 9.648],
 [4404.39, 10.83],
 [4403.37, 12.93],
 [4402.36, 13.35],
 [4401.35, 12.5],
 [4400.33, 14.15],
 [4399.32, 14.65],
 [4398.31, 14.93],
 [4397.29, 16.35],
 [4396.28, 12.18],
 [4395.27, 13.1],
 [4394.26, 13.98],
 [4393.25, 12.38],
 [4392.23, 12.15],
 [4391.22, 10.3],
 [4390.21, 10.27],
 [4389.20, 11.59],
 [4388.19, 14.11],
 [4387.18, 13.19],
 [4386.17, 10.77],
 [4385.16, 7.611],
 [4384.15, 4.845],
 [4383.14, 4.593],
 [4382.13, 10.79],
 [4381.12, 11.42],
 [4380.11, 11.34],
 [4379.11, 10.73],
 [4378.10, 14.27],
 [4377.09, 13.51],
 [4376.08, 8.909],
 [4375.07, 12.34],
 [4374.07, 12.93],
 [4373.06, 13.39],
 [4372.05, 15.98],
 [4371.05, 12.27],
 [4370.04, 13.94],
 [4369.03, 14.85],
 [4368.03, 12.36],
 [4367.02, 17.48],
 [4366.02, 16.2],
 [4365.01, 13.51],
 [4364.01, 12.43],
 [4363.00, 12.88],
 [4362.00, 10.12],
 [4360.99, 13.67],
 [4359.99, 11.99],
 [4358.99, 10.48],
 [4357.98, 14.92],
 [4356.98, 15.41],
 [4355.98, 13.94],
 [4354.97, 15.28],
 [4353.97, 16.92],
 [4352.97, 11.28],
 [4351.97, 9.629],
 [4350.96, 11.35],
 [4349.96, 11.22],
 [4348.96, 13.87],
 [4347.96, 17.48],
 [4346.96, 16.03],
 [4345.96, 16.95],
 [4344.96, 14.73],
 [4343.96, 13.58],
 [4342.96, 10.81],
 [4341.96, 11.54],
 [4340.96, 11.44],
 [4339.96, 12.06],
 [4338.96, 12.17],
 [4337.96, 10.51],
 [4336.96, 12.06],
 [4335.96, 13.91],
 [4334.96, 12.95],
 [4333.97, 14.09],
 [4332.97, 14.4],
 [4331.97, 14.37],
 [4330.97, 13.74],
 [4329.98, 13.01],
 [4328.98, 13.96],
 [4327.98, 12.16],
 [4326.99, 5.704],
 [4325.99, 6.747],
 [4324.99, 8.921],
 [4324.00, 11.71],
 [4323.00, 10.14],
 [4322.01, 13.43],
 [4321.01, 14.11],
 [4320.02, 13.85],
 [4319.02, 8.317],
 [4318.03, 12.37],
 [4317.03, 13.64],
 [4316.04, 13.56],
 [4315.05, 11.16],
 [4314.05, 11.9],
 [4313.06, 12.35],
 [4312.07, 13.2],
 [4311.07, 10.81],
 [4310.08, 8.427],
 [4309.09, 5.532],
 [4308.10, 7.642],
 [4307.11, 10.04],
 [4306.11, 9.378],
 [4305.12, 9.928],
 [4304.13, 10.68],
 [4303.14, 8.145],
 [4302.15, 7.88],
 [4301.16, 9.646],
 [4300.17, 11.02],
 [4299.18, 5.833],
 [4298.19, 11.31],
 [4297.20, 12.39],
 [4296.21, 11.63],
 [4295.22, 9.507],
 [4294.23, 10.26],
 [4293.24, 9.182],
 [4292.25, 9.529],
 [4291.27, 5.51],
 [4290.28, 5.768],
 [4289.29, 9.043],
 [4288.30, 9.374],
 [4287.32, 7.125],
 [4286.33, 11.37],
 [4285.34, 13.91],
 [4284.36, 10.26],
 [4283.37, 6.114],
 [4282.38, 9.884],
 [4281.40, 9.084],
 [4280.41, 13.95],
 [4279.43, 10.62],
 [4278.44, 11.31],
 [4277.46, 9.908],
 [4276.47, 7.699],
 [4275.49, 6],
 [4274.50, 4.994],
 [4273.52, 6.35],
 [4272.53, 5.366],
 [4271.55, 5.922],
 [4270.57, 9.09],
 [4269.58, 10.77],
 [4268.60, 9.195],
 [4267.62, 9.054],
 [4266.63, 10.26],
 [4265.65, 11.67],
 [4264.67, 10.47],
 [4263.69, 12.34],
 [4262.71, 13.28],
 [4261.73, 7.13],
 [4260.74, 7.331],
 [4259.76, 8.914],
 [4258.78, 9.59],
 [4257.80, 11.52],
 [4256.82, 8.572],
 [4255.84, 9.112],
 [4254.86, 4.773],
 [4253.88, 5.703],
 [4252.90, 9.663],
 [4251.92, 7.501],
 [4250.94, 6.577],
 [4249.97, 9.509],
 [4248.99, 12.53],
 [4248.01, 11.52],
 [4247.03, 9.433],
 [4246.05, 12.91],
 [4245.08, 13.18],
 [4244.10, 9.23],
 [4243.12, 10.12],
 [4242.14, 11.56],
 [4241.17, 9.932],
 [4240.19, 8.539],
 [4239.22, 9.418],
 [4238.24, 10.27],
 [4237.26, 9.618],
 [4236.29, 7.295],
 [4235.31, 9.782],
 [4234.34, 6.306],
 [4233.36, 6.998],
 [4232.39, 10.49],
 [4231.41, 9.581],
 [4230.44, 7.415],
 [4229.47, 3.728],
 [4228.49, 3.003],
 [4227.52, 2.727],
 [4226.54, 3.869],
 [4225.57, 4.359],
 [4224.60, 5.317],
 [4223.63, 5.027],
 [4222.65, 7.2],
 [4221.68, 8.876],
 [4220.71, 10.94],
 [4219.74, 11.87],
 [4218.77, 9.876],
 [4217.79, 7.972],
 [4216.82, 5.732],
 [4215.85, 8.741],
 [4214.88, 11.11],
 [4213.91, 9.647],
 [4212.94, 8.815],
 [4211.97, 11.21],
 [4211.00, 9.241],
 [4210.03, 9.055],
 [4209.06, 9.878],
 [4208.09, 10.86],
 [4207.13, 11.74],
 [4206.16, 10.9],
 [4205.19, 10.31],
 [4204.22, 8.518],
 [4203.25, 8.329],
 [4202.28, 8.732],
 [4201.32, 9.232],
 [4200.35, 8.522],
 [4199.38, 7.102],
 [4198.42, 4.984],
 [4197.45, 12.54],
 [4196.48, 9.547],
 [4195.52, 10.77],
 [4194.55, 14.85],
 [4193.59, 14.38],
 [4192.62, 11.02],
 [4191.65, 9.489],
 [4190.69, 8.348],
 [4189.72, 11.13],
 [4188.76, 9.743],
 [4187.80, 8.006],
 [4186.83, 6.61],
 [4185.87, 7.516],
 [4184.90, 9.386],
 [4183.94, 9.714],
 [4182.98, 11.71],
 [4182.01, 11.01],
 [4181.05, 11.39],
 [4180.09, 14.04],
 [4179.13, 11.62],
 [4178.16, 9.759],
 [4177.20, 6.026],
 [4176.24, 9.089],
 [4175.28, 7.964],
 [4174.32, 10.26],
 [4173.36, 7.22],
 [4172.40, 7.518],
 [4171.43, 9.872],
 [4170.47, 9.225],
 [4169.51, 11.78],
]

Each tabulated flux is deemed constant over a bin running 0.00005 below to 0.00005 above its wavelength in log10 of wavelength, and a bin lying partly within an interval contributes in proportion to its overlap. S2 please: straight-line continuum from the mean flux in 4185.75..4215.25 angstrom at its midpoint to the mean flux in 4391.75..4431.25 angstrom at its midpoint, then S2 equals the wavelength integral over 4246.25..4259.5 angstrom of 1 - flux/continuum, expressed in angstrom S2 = 2.1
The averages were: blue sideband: 9.77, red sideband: 13.5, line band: 9.01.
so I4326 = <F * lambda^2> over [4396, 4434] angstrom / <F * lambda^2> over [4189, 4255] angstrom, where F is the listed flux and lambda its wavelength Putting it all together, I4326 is 1.65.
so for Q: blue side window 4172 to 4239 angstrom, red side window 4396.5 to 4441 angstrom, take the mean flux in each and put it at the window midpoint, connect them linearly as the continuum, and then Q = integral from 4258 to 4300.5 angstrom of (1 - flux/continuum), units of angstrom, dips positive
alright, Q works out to 5.1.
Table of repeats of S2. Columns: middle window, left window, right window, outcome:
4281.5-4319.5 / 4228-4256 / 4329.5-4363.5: 4.9 angstrom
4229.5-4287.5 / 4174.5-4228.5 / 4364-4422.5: 5.5 angstrom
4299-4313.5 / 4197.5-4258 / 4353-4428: 1.8 angstrom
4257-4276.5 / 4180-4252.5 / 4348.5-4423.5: 2.6 angstrom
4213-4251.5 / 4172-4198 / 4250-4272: 3.6 angstrom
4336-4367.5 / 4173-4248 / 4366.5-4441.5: -3.5 angstrom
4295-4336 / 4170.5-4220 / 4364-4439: 2.0 angstrom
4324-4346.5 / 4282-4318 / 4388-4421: -2.6 angstrom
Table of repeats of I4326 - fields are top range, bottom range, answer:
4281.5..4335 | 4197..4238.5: 1.32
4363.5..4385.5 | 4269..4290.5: 1.43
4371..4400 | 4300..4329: 1.17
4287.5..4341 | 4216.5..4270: 1.27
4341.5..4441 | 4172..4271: 1.55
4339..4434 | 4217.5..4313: 1.54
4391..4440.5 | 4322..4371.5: 1.08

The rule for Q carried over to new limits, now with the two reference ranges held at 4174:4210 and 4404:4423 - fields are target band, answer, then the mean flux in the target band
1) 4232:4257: 3.4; 9.26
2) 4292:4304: 1.9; 9.72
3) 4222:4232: 4.9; 5.33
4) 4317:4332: 0.6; 11.5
